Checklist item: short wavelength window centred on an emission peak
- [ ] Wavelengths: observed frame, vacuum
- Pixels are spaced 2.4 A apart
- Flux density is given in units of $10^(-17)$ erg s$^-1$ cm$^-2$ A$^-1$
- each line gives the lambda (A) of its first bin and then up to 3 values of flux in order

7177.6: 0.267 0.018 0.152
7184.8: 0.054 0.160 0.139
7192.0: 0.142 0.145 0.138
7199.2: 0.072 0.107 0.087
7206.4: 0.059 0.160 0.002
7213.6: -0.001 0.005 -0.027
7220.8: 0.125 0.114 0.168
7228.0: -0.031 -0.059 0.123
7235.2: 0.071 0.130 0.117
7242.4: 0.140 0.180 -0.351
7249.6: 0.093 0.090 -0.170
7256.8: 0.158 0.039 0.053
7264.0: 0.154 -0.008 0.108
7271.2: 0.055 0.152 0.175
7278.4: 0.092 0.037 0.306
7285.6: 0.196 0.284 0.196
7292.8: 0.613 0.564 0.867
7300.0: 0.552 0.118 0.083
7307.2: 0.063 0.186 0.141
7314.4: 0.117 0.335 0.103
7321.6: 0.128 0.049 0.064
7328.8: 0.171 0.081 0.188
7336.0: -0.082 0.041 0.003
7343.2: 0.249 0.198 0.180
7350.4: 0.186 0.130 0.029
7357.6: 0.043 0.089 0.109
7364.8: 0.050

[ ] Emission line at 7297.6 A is [O II]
